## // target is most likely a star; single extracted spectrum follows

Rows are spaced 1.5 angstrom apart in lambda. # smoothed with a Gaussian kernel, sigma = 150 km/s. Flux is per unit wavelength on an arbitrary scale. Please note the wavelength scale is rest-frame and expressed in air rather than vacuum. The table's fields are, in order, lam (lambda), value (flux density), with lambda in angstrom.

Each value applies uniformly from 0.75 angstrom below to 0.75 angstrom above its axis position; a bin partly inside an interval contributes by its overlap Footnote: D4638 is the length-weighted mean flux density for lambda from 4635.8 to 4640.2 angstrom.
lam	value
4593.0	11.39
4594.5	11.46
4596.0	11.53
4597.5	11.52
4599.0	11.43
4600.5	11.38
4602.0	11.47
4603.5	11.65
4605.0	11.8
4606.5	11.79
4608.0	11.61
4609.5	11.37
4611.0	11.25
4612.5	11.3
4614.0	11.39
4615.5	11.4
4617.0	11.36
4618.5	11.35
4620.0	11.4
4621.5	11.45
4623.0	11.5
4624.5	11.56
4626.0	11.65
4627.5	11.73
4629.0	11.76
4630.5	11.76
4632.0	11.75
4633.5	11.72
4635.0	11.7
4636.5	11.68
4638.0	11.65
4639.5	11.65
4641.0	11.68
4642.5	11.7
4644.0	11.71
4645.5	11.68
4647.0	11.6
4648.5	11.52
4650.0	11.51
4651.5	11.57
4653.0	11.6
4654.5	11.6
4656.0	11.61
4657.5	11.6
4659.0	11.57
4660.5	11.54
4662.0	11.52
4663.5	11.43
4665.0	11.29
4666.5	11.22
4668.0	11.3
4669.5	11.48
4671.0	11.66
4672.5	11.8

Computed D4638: 11.7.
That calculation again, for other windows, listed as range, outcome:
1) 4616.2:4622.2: 11.4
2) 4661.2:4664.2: 11.5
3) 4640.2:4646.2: 11.7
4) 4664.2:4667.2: 11.3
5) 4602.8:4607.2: 11.7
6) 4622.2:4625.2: 11.5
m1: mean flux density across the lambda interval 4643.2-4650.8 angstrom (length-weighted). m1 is 11.6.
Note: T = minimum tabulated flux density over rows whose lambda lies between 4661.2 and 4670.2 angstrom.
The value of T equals 11.22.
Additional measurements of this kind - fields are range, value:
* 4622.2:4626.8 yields 11.5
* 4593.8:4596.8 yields 11.46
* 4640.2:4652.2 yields 11.51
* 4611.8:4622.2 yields 11.3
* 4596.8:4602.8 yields 11.38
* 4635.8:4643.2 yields 11.65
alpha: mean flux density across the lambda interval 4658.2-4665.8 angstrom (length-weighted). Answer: 11.5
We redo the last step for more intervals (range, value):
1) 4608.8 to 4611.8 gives 11.3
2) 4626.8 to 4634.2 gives 11.7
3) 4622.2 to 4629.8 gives 11.6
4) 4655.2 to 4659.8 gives 11.6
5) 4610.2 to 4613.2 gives 11.3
